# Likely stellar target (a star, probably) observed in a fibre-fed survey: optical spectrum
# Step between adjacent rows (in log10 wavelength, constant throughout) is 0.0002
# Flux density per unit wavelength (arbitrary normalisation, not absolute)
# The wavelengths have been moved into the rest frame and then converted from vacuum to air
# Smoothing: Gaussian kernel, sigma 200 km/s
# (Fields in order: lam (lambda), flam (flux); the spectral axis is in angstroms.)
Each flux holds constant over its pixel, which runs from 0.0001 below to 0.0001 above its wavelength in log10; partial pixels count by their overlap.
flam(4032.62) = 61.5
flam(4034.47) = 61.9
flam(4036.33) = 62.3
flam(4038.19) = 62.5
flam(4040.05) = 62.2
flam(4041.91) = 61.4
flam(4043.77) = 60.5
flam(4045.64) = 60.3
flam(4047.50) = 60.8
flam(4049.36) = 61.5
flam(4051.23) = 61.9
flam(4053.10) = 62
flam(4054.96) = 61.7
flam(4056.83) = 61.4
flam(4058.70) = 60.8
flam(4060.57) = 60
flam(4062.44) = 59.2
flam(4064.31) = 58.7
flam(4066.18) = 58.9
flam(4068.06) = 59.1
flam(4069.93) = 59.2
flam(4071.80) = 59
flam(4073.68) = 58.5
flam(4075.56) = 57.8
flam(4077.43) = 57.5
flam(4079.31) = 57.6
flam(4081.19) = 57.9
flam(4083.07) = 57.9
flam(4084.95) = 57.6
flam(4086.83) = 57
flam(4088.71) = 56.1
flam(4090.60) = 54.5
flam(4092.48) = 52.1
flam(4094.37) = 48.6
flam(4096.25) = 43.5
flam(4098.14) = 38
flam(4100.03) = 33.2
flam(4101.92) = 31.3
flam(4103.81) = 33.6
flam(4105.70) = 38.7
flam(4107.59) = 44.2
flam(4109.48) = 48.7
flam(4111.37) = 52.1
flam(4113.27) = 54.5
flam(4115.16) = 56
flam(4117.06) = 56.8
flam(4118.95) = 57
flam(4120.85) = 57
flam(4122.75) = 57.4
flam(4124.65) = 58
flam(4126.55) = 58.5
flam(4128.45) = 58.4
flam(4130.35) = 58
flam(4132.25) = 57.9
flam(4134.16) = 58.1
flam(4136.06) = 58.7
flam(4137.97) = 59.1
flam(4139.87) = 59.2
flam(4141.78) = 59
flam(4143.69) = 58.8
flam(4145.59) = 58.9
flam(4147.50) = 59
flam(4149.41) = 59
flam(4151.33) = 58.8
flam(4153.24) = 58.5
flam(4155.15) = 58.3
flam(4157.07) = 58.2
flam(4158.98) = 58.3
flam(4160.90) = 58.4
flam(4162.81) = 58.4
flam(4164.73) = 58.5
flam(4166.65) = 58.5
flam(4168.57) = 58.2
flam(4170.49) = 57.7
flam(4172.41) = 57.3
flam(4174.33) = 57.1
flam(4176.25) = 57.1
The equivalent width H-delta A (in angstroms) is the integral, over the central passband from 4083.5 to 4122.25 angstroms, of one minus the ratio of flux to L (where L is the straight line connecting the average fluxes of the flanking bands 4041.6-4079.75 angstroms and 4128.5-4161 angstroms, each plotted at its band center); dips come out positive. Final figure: 6.9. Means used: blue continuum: 59.9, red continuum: 58.6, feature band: 48.8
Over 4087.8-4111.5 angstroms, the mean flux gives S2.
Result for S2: 43.9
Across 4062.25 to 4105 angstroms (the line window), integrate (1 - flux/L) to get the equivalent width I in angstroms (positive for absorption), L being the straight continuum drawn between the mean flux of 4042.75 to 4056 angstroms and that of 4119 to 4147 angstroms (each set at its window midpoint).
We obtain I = 5.6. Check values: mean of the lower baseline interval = 61.2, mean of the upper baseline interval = 58.3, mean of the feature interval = 52.2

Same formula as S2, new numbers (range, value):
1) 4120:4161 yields 58.4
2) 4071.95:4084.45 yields 57.9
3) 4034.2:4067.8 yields 60.9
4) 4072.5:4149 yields 53.5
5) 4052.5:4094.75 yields 58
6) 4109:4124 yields 55.2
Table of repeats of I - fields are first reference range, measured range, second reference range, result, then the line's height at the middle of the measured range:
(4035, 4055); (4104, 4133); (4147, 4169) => 2.9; 59.6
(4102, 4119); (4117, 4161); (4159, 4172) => -4.3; 53.2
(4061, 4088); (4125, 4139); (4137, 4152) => 0.1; 58.8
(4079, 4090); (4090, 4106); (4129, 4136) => 4.5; 57.5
